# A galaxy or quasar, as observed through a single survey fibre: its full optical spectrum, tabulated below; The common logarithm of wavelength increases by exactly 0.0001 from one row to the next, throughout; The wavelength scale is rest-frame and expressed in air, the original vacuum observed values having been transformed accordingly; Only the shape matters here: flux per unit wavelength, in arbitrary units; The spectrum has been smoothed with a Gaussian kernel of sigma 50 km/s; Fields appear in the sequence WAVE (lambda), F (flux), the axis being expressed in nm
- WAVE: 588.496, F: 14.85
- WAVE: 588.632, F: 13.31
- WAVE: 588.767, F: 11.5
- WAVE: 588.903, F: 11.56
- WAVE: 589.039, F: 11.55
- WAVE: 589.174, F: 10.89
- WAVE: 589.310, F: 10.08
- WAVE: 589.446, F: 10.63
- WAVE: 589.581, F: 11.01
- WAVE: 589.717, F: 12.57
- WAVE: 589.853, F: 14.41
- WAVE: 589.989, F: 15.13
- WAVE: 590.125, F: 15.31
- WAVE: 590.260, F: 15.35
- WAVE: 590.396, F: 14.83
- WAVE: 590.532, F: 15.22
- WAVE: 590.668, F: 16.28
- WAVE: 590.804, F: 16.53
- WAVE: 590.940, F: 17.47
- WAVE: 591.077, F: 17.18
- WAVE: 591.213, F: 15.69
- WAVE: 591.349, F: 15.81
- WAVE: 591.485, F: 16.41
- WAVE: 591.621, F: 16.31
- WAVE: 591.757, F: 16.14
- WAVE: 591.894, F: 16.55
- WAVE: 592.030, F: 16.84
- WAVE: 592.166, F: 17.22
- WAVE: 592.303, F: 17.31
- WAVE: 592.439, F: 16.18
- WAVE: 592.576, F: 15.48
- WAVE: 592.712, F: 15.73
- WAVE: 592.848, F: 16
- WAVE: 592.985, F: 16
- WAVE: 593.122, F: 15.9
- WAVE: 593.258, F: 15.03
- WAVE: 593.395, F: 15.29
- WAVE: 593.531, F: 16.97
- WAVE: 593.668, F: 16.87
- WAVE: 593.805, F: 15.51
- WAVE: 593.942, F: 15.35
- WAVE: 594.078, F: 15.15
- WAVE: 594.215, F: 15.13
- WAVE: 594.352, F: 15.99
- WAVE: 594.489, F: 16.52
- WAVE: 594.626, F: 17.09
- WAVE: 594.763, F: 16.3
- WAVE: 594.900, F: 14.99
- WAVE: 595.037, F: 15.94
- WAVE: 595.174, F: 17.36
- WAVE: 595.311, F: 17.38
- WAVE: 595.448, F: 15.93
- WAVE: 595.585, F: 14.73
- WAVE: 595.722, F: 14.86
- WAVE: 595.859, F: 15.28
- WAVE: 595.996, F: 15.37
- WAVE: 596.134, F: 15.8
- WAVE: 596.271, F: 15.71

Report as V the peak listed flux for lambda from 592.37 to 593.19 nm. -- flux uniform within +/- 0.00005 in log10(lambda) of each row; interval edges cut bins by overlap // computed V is 16.18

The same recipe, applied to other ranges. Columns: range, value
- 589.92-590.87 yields 16.53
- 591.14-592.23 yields 17.22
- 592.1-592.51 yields 17.31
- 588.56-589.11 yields 13.31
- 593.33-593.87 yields 16.97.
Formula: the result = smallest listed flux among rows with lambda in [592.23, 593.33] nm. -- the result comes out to 15.03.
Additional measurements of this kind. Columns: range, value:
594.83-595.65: 14.73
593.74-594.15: 15.15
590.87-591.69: 15.69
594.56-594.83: 16.3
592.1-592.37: 17.22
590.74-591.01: 16.53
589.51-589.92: 11.01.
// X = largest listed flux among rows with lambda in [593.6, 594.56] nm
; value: 16.87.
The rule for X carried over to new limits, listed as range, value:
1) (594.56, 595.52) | 17.38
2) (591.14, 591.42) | 15.81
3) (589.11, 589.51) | 10.89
